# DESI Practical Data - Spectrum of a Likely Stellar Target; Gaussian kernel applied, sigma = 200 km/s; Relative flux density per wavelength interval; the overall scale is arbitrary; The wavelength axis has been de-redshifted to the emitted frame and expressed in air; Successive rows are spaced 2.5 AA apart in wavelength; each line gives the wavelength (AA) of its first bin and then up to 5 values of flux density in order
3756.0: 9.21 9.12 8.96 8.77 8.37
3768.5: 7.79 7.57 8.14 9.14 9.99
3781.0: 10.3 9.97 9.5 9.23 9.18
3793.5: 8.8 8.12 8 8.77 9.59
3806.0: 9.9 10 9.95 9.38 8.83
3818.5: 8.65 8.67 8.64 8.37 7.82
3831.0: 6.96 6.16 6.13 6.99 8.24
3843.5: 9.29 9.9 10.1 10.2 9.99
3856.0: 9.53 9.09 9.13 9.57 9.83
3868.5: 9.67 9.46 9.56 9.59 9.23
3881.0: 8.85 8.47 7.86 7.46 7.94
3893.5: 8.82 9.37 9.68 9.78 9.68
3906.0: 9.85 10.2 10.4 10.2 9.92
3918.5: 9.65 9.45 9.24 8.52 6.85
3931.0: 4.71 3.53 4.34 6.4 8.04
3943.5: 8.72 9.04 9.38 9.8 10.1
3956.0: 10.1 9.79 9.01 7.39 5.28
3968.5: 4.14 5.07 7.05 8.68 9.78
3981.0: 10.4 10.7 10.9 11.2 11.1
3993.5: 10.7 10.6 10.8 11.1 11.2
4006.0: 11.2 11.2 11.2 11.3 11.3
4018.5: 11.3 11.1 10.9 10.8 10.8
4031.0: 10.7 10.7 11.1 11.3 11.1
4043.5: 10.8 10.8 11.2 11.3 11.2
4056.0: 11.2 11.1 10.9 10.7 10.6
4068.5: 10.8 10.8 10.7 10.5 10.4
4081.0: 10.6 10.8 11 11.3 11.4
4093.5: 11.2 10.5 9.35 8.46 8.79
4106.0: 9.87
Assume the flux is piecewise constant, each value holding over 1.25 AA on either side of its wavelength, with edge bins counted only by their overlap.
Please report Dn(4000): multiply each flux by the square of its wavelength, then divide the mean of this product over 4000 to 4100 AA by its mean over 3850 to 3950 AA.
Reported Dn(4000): 1.34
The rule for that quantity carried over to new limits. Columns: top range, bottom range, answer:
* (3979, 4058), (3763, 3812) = 1.37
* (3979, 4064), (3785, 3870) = 1.36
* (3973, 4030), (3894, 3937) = 1.31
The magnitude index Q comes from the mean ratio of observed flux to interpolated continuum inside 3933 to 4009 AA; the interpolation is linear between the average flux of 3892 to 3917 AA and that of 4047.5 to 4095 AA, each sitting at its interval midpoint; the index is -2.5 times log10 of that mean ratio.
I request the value 0.15 mag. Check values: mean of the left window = 9.77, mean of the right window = 10.9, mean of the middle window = 8.96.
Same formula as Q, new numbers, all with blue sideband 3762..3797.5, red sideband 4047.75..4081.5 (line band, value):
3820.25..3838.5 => 0.23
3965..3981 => 0.42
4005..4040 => -0.05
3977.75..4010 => -0.05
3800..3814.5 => -0.06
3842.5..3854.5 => -0.06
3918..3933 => 0.26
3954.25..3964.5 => 0.11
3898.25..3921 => -0.01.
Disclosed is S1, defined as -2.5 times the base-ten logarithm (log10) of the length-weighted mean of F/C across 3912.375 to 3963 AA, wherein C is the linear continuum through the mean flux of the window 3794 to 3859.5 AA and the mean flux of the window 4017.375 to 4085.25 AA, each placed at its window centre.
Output 0.18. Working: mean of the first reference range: 8.74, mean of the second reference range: 10.9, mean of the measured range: 8.32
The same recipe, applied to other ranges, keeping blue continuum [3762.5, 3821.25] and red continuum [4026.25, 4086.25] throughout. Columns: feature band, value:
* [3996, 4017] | -0.06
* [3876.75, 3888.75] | 0.14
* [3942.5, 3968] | 0.17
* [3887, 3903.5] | 0.10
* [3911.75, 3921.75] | 0.01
